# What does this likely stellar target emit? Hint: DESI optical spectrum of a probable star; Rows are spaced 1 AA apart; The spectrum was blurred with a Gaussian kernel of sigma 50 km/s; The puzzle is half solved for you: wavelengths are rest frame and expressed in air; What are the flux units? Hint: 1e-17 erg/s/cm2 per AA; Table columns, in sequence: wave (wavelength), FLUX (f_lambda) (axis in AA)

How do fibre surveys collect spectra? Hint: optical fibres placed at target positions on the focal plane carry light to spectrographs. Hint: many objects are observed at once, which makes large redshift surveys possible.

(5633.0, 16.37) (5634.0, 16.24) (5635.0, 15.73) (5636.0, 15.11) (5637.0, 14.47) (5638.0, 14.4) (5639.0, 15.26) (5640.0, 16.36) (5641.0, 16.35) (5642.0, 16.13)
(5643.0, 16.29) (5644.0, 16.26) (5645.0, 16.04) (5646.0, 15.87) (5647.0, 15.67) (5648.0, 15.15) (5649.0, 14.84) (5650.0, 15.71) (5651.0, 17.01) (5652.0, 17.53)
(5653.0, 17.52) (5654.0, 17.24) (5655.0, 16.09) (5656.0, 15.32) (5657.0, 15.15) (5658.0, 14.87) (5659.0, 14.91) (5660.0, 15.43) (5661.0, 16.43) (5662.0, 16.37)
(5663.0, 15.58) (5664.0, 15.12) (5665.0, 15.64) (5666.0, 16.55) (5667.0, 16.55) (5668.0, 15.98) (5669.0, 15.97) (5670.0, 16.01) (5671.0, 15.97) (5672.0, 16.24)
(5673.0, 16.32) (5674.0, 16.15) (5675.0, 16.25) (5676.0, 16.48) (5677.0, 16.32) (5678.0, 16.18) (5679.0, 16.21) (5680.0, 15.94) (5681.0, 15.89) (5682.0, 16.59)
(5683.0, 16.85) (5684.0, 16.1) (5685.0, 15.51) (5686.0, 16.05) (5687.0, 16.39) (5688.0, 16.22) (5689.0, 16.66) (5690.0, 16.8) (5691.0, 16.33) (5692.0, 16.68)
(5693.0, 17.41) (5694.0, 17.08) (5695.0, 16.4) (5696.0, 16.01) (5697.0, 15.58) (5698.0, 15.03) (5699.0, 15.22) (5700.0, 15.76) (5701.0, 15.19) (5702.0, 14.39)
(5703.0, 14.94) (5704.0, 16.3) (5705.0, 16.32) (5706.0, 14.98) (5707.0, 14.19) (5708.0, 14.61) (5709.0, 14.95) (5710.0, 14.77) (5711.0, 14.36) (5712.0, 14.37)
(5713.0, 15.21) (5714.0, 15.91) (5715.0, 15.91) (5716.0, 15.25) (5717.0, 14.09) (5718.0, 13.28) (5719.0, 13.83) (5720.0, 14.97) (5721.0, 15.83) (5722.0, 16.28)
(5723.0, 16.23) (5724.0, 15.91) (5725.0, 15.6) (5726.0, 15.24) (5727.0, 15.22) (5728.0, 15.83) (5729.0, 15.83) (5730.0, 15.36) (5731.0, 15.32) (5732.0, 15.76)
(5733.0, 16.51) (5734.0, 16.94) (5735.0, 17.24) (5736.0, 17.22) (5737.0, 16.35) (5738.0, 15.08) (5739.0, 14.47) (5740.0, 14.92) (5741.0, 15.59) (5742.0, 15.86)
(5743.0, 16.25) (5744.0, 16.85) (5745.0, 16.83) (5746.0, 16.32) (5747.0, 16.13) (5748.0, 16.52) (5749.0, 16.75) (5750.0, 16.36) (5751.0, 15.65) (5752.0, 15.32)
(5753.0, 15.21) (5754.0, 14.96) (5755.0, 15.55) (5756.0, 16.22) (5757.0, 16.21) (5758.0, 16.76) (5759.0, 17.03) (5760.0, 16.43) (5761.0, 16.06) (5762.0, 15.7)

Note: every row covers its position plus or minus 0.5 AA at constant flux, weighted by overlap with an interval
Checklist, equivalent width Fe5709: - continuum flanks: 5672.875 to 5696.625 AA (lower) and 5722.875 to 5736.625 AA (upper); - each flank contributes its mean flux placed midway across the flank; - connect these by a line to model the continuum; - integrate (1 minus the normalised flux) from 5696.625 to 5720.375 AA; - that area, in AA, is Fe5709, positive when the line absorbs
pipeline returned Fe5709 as 1.77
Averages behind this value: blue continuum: 16.4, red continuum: 16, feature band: 15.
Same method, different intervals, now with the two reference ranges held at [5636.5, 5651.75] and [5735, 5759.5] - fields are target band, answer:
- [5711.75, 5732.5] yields 0.86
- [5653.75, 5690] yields -0.49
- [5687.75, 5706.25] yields -0.09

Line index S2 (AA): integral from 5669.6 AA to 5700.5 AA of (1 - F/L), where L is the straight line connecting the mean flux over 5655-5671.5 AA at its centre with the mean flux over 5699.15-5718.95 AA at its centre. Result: -1.7 AA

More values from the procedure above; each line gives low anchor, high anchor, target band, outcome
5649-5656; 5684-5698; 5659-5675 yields 0.5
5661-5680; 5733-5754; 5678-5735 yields 1.5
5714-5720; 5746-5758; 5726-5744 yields -0.7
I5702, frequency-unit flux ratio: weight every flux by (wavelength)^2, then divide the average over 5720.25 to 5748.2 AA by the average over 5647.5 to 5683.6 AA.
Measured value 1.02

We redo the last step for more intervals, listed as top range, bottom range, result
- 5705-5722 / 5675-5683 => 0.93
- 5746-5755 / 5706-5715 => 1.08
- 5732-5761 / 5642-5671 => 1.04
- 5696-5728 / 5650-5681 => 0.96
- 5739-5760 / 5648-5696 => 1.02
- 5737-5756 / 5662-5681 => 1.01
